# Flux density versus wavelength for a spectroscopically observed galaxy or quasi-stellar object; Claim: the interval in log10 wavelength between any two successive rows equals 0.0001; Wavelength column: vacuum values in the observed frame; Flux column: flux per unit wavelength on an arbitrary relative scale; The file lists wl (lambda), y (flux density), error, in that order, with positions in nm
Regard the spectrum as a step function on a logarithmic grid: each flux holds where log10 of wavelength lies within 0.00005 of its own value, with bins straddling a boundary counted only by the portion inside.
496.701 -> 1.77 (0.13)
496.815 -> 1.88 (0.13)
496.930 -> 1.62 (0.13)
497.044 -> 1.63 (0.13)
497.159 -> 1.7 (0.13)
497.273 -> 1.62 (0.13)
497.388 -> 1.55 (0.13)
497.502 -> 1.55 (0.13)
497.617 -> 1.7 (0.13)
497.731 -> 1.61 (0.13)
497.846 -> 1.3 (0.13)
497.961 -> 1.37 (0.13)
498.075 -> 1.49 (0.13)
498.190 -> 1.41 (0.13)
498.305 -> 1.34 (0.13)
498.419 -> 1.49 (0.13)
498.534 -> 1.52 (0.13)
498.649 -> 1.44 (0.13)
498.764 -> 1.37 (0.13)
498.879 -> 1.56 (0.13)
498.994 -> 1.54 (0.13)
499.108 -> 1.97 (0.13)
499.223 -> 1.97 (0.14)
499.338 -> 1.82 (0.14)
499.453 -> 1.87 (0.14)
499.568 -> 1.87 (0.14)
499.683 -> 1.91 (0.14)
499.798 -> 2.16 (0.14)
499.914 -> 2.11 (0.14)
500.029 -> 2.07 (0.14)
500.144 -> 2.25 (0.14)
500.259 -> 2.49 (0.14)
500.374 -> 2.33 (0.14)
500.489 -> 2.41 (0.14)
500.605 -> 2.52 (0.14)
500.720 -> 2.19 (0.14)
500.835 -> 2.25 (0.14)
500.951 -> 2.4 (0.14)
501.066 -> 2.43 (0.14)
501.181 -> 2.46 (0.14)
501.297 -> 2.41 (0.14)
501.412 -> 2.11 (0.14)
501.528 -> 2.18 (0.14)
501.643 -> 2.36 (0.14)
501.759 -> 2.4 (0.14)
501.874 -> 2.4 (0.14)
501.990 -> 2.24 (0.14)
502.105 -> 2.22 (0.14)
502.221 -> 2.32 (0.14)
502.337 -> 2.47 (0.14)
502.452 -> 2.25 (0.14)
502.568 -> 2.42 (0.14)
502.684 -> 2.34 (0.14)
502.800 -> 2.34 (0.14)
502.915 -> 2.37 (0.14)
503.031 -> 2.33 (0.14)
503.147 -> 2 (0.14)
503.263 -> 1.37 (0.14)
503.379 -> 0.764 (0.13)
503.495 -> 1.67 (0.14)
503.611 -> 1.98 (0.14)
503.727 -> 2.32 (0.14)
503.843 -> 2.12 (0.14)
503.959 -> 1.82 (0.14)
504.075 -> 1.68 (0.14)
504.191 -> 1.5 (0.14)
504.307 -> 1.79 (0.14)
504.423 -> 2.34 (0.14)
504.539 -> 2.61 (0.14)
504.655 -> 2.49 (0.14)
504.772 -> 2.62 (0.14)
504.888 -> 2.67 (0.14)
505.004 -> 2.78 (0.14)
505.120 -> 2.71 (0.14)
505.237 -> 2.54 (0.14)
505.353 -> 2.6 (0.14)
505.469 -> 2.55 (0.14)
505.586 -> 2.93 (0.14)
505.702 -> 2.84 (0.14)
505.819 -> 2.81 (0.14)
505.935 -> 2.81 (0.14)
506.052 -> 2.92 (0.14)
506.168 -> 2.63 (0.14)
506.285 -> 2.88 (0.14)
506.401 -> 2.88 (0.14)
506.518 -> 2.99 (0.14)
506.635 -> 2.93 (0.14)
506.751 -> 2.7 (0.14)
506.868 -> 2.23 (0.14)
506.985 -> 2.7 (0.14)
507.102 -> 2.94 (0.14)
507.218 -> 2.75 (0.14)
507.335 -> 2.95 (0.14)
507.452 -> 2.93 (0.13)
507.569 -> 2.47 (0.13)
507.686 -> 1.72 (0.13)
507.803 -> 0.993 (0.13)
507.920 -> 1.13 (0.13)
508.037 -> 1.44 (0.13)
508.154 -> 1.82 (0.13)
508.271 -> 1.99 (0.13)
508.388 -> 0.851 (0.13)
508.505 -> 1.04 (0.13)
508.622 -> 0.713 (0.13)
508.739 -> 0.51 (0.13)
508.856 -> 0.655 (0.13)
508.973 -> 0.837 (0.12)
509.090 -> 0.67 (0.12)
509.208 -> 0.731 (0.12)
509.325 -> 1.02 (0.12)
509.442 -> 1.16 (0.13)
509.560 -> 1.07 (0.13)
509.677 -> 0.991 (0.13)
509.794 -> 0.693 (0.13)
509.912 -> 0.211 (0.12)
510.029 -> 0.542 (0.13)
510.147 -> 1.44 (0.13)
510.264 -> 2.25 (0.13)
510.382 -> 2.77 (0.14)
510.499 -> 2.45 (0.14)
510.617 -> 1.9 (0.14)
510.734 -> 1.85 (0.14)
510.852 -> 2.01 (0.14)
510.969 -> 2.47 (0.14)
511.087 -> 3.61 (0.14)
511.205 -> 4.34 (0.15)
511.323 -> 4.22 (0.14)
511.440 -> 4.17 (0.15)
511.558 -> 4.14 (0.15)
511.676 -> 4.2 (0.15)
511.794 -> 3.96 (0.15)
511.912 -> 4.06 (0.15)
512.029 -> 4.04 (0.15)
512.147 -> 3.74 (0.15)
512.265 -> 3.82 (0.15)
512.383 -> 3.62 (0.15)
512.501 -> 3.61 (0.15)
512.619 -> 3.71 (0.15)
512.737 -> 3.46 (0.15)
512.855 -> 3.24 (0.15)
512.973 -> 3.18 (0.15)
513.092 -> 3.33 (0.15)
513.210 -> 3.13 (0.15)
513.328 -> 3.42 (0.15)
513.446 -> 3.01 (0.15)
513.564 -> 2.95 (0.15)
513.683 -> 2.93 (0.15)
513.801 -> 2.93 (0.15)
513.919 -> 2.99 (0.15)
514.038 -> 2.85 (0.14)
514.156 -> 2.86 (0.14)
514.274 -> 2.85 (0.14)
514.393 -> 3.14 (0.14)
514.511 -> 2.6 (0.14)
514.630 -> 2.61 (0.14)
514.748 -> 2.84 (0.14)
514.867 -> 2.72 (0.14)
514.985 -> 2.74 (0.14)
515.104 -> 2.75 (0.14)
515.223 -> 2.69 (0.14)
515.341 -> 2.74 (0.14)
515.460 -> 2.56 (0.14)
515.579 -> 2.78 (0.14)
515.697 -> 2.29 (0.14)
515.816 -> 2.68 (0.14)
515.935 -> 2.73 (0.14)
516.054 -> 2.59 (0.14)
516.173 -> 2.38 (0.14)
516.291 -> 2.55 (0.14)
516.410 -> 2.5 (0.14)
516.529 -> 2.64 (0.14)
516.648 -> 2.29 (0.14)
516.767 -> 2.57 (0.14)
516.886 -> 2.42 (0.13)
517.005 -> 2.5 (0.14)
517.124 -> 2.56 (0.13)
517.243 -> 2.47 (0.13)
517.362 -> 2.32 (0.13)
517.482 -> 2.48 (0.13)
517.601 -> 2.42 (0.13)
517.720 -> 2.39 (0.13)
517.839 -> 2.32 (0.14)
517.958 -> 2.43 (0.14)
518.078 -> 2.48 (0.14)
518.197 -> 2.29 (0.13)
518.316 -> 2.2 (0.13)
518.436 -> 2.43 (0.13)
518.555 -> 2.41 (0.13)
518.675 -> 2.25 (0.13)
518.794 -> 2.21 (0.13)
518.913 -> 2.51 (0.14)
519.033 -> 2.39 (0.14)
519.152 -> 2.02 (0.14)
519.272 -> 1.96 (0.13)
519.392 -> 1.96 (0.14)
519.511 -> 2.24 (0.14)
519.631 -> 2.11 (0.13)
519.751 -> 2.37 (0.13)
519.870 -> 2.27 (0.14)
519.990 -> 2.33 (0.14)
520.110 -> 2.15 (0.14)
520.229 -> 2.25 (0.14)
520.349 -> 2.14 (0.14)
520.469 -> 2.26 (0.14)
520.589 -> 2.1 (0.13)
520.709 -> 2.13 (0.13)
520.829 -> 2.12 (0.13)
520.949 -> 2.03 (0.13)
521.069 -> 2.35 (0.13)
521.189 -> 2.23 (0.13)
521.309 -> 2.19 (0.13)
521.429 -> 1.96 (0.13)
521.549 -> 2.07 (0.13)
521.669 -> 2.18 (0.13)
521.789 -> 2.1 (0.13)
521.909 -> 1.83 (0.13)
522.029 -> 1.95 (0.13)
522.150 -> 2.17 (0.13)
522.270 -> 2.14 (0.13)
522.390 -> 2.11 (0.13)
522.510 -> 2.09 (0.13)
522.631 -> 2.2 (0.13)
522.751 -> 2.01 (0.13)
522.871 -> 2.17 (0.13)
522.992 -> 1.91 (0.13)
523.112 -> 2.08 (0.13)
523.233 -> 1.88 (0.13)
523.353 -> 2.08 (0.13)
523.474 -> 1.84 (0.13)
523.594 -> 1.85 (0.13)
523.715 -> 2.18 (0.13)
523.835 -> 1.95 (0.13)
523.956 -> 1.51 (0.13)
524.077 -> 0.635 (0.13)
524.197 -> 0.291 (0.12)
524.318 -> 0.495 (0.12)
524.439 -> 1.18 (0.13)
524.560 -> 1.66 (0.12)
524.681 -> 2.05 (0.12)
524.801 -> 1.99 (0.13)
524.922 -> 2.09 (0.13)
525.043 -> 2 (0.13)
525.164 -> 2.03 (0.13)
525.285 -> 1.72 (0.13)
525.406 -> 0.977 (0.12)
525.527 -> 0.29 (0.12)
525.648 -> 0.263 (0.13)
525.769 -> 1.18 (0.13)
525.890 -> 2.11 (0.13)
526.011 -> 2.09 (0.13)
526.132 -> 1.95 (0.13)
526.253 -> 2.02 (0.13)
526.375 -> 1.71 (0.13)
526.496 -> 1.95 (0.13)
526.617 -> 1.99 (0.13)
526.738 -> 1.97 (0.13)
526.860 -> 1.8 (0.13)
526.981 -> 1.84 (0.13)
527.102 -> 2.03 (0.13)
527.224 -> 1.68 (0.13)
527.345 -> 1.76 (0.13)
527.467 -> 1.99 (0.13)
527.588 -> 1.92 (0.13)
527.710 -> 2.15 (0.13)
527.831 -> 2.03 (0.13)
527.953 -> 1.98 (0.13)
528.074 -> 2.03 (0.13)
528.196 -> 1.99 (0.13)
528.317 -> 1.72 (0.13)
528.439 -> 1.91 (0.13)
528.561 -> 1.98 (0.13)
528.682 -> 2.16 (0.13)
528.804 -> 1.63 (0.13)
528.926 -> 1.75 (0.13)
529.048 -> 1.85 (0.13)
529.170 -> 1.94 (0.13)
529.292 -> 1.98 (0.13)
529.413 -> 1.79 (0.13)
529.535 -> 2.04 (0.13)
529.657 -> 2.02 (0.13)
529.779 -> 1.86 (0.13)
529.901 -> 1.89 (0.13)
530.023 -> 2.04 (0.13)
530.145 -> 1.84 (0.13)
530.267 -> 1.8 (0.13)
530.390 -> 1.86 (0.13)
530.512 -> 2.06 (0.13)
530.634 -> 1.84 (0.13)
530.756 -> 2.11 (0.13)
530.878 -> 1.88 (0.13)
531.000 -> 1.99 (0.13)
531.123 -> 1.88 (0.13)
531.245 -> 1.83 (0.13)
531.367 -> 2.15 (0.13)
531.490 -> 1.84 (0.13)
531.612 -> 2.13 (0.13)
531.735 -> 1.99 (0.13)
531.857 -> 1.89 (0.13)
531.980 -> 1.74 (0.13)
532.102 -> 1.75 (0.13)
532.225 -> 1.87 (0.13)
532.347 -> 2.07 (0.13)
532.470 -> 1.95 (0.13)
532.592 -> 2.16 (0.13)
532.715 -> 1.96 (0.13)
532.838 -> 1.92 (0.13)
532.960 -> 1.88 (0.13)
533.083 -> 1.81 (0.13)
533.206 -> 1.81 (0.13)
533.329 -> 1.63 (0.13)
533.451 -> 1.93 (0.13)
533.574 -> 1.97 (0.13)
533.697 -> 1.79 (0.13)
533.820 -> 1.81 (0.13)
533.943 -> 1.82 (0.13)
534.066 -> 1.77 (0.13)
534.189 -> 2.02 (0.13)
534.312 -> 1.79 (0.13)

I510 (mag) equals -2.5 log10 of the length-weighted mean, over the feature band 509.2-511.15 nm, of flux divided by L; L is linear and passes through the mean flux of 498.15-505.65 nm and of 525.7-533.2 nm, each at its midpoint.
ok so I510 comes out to 0.258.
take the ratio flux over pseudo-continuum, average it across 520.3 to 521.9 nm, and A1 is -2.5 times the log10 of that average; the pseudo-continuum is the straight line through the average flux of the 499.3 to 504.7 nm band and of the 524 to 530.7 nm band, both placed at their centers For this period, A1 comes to -0.158 mag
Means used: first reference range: 2.15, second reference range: 1.74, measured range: 2.13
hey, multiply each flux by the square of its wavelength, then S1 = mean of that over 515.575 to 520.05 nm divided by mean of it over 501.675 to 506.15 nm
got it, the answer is 1.1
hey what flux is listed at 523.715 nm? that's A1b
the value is 2.18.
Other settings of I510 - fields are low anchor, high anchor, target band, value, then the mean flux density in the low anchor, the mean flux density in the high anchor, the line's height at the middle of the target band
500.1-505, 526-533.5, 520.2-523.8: -0.04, 2.21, 1.92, 2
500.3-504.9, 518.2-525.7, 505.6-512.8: -0.13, 2.19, 1.93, 2.1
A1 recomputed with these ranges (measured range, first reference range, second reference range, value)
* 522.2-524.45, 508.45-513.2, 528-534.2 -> 0.22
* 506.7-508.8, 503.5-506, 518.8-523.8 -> 0.24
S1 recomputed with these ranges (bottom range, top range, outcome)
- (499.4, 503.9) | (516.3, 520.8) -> 1.14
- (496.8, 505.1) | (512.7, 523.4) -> 1.30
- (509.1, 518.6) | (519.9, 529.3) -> 0.73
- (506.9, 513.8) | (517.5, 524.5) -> 0.89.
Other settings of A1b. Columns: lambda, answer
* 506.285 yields 2.88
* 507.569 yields 2.47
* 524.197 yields 0.291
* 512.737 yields 3.46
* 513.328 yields 3.42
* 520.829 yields 2.12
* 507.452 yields 2.93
